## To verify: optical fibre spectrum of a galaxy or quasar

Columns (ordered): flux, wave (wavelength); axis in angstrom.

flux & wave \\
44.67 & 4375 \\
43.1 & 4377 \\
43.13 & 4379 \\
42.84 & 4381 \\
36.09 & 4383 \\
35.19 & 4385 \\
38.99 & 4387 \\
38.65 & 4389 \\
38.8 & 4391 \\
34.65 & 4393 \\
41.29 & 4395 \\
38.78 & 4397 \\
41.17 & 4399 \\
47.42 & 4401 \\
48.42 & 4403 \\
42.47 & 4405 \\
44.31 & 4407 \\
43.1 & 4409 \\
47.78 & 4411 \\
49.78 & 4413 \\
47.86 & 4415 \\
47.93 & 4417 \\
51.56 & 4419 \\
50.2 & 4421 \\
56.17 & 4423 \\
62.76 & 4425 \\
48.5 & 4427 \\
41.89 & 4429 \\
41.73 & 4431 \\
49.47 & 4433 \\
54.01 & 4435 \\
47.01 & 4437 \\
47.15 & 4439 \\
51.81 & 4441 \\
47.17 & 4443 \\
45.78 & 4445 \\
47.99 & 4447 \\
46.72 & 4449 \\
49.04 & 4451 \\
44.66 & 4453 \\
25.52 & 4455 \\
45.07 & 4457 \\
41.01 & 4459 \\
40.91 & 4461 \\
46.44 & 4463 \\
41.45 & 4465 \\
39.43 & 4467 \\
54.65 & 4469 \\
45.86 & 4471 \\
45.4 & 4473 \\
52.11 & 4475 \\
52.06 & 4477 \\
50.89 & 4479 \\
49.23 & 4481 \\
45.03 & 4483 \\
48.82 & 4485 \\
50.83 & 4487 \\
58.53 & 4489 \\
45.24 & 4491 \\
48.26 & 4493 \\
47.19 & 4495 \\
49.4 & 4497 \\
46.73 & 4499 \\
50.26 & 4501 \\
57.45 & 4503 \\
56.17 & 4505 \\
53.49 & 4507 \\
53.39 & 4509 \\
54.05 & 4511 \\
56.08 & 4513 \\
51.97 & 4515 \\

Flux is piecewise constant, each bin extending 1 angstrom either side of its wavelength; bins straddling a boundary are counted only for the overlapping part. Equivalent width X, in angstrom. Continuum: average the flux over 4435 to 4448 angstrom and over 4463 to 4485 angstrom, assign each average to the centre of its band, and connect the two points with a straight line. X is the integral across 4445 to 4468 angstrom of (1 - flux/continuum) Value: 2.5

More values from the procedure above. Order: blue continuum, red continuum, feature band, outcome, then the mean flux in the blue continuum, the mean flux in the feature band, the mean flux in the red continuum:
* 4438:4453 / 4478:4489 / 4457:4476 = 1.4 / 47.7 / 45.2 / 49.8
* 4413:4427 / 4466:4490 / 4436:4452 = 1.0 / 52.2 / 47.8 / 49.4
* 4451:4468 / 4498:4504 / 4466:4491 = -1.9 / 41.1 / 49.2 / 51.5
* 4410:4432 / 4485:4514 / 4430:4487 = 4.8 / 49.7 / 46.4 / 51.8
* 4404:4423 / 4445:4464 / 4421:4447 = -2.3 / 47.7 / 49.4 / 43.2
